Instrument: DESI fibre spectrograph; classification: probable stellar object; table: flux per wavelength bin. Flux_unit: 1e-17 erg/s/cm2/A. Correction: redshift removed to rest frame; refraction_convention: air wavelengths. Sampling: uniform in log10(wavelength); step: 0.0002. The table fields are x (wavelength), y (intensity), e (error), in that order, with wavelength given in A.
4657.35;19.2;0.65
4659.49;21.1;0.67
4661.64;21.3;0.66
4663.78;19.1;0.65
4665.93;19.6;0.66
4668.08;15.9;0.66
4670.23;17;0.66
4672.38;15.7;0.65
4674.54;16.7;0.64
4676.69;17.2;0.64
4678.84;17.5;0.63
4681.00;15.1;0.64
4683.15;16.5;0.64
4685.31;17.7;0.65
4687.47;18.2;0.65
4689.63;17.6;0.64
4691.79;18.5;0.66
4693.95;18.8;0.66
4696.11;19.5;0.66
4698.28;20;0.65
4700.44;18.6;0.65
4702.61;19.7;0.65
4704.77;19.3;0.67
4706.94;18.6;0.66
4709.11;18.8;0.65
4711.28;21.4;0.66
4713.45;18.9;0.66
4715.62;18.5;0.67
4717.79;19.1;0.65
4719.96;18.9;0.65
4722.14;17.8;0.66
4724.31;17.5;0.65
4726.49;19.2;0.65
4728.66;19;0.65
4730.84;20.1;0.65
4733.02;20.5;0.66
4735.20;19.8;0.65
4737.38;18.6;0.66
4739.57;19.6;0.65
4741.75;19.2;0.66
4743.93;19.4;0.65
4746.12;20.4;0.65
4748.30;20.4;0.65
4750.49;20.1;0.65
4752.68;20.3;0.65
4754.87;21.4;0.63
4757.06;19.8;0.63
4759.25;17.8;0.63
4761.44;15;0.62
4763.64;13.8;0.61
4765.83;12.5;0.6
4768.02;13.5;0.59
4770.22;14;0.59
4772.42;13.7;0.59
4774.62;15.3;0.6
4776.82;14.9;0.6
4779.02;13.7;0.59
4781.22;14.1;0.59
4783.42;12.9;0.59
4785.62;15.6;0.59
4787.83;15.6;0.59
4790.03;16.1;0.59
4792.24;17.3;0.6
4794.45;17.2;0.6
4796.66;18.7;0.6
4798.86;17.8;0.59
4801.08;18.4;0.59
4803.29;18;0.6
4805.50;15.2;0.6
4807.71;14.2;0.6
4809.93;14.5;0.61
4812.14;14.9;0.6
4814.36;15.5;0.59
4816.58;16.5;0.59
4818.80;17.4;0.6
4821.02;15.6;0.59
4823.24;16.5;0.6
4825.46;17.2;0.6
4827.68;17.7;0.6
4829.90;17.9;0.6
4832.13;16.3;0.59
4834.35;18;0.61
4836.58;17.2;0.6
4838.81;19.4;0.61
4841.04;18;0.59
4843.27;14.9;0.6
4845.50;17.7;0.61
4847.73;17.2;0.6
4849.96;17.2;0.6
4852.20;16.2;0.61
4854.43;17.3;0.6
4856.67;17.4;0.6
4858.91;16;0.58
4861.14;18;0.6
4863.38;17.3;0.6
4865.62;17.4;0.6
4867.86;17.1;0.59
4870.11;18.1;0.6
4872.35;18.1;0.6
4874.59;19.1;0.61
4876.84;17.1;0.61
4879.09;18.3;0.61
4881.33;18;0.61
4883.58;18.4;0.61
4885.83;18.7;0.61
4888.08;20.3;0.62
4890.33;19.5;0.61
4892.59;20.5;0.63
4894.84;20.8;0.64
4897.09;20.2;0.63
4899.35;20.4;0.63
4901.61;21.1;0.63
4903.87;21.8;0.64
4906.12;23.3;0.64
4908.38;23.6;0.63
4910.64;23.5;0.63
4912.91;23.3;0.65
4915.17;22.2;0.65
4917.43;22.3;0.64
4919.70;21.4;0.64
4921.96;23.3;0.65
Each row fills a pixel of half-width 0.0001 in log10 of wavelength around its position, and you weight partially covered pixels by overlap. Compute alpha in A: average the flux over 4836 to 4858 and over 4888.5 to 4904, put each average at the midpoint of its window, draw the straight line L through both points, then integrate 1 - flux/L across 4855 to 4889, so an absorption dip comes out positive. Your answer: 1.75 A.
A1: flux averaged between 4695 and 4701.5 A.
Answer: 19.4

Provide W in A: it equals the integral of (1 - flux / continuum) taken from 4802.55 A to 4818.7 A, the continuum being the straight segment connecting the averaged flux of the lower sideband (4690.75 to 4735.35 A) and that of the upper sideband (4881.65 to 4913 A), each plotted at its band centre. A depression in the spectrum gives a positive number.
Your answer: 3.6 A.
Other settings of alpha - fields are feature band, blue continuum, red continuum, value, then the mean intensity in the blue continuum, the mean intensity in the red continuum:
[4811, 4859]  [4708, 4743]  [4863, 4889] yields 3.9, 19.2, 18.2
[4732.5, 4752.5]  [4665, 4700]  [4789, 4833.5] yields -3.1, 17.6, 16.7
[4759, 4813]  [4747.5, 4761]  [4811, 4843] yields 9.1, 19.7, 17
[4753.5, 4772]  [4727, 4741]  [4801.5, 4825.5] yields 2.4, 19.6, 16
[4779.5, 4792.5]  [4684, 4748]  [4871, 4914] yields 3.0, 19.1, 20.3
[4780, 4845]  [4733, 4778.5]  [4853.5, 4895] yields 4.9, 17.5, 18.2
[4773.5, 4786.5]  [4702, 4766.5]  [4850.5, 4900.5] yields 3.0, 18.9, 18.4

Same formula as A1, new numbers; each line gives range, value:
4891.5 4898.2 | 20.5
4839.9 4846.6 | 16.9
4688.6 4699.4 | 18.9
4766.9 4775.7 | 14.1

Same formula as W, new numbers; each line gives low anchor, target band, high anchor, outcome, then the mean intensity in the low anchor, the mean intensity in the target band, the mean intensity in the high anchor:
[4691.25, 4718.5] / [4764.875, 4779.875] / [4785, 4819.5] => 2.9 A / 19.2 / 14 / 16.4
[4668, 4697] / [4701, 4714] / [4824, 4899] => -1.5 A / 17.3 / 19.4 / 18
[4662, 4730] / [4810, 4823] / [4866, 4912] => 2.3 A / 18.3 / 15.9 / 19.9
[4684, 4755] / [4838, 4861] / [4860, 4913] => 2.9 A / 19.2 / 17.1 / 19.7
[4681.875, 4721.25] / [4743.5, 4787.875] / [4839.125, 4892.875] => 5.0 A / 18.8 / 16.4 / 17.8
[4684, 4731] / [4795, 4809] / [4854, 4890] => 1.0 A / 18.9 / 17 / 18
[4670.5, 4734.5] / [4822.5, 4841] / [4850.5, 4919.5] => 1.6 A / 18.4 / 17.6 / 19.5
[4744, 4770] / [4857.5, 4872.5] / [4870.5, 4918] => 1.9 A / 17.7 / 17.4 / 20.4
